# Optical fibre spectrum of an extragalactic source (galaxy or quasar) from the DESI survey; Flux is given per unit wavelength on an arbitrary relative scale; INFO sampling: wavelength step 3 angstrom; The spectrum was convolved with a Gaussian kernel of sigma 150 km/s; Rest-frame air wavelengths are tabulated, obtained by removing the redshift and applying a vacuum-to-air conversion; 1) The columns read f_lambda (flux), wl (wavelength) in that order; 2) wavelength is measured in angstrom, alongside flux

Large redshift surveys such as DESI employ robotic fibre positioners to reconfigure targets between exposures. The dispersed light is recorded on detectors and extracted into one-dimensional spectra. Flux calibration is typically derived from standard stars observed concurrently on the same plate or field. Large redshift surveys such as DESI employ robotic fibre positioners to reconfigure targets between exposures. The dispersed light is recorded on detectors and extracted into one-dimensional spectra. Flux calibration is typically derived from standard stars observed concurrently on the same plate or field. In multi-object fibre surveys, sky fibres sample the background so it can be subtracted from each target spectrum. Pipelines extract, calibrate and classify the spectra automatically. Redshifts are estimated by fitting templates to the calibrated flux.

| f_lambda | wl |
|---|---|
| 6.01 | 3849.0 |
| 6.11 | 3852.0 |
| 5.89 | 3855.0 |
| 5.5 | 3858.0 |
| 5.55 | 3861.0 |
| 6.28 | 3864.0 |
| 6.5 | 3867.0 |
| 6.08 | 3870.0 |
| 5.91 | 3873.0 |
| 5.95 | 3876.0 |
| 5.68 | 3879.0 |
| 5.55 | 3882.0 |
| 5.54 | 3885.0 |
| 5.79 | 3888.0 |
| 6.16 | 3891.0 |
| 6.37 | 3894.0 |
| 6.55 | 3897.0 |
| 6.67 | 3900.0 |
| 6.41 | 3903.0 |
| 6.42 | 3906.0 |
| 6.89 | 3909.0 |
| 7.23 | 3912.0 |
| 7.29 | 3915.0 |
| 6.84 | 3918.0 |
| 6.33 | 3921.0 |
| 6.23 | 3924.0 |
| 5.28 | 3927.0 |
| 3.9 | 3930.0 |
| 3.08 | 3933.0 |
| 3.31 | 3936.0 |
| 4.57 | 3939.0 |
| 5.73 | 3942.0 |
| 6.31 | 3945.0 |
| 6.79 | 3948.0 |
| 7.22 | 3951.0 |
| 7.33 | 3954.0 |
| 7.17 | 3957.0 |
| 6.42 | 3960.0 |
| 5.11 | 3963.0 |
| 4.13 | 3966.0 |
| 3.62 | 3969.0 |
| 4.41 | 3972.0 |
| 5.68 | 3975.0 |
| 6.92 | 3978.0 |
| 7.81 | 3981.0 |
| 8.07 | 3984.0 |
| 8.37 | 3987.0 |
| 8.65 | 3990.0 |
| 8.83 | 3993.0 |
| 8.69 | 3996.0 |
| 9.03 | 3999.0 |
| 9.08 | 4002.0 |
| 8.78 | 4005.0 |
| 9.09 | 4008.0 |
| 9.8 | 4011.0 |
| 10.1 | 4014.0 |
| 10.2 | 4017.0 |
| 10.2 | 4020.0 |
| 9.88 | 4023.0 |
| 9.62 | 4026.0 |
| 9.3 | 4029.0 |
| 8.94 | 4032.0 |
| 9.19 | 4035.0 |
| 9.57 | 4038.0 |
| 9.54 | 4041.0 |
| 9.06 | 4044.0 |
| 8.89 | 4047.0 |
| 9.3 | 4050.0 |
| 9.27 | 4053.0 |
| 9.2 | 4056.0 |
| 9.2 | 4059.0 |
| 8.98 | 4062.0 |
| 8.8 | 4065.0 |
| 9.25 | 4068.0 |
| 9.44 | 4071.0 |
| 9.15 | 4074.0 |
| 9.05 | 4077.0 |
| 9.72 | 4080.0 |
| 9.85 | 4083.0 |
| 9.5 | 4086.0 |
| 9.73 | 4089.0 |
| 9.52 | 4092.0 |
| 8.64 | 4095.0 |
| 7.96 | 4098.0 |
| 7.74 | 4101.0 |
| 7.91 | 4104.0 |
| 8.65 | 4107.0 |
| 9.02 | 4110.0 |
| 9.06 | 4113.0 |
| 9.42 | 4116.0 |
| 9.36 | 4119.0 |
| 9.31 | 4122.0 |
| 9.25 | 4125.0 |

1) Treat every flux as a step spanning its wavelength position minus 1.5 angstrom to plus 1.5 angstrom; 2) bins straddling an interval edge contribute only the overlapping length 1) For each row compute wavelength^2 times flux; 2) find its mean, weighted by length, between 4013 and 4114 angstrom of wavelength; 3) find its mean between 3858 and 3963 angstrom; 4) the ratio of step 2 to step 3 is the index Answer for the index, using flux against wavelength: 1.65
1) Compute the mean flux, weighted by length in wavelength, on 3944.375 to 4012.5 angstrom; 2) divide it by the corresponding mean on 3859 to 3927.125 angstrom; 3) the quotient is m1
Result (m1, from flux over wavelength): 1.17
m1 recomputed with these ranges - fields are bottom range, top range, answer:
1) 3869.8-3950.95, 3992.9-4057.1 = 1.58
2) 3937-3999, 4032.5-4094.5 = 1.40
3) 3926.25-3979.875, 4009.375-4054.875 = 1.76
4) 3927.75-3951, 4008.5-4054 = 1.91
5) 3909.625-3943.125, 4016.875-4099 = 1.70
